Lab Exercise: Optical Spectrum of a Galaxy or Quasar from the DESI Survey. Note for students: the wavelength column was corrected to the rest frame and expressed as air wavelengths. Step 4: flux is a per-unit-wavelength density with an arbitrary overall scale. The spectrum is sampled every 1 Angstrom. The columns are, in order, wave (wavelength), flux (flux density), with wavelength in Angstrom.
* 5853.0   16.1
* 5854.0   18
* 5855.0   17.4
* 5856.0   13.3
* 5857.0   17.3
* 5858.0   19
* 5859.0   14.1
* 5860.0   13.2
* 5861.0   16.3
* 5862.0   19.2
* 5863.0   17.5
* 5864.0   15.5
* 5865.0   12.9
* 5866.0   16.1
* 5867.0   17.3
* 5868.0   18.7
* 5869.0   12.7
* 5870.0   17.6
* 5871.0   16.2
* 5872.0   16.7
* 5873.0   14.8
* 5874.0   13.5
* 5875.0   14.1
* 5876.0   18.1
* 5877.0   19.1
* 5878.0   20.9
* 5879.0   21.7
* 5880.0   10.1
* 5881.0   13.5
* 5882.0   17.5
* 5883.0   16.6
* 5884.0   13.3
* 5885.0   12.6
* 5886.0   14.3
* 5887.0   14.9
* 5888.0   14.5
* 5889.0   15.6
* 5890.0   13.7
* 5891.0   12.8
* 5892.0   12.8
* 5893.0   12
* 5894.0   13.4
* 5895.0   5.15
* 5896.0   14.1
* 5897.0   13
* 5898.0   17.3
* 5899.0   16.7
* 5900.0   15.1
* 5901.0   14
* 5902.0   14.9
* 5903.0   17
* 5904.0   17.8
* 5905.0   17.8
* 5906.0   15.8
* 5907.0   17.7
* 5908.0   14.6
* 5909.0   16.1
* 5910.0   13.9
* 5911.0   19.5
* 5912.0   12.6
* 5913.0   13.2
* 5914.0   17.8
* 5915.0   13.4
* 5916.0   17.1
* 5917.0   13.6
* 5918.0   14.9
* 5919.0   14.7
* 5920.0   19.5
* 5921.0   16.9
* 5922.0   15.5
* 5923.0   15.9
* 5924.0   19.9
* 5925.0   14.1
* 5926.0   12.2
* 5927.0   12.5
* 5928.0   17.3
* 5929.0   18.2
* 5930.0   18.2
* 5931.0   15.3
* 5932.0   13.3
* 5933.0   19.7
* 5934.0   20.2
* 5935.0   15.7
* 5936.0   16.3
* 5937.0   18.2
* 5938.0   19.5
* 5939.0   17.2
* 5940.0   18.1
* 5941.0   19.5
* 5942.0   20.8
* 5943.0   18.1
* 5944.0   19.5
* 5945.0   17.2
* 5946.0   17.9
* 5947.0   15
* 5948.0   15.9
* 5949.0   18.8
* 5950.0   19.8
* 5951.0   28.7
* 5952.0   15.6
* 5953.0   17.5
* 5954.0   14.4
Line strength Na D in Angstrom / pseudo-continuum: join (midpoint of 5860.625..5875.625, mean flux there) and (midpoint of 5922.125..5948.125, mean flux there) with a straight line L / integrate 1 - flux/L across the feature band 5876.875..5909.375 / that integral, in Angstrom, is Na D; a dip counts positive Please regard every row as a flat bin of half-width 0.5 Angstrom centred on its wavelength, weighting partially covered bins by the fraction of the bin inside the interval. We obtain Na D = 2.8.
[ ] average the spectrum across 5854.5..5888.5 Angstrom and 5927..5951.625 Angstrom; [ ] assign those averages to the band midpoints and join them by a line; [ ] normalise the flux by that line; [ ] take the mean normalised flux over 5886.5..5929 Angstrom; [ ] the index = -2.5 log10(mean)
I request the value 0.14 mag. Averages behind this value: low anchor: 15.9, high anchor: 18.1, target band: 15.1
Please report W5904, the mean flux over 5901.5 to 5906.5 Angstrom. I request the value 16.7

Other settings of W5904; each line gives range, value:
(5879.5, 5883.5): 14.4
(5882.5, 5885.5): 14.2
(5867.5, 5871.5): 16.3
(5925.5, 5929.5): 15.1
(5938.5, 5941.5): 18.3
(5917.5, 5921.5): 16.5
